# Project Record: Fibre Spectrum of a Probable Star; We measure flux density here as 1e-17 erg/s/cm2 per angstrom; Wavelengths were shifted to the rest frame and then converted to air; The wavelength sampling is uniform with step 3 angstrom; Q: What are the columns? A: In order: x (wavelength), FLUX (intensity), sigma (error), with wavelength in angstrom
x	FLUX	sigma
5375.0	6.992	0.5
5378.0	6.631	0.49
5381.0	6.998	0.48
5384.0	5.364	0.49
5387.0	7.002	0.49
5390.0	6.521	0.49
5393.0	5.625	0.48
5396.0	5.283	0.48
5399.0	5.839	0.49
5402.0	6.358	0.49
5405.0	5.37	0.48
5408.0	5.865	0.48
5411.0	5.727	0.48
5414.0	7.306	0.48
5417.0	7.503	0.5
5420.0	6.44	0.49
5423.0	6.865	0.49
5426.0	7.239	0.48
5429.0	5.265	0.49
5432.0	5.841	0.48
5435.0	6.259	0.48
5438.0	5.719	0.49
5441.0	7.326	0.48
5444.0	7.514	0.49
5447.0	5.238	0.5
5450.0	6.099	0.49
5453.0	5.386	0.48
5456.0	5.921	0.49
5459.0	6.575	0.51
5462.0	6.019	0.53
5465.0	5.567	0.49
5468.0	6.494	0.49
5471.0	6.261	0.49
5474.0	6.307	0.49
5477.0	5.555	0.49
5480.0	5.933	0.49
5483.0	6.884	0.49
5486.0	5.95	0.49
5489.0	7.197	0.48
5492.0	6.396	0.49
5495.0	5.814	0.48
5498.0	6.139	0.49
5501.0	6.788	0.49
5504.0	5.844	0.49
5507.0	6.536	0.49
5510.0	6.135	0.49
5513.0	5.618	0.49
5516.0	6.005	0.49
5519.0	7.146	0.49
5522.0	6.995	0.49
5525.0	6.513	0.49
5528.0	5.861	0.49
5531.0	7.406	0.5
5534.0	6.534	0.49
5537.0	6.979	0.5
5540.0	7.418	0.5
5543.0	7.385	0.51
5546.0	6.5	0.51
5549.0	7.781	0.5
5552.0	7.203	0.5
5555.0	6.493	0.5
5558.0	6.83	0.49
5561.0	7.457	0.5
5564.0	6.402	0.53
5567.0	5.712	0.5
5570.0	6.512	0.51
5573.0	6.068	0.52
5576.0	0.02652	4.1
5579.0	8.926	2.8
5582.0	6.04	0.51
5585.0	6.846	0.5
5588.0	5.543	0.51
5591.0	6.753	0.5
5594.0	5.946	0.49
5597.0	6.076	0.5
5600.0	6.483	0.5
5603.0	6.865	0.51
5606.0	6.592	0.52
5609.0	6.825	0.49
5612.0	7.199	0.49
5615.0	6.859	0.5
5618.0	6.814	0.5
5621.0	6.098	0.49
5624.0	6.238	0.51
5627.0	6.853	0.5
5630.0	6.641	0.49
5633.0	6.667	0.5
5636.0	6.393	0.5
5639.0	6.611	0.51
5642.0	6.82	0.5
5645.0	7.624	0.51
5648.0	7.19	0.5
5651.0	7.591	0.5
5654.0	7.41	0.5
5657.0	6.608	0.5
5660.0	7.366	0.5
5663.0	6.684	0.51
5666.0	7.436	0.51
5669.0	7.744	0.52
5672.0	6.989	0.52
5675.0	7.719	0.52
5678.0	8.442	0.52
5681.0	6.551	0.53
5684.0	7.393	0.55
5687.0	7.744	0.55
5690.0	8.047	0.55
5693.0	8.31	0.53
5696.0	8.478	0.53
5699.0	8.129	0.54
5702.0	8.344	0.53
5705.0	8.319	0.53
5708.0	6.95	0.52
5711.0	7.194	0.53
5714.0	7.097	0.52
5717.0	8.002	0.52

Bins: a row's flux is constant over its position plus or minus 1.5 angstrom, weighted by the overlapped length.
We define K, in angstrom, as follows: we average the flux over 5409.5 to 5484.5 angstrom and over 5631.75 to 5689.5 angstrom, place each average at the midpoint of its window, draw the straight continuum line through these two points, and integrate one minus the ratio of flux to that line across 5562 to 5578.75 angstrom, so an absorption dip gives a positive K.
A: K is 3.7 angstrom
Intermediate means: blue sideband 6.29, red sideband 7.23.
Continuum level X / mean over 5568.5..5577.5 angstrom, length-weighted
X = 4.2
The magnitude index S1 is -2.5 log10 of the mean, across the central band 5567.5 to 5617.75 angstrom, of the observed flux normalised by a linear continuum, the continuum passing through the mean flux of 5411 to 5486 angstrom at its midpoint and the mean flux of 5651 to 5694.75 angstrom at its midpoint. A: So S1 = 0.14 mag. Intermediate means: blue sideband 6.29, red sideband 7.47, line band 6.23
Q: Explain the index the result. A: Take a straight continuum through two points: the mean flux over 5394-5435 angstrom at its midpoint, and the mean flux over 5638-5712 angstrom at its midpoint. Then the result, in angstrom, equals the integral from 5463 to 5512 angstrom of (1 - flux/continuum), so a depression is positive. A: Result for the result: 2.62 angstrom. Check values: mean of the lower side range 6.22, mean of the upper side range 7.52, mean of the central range 6.23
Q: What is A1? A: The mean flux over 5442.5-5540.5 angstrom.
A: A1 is 6.32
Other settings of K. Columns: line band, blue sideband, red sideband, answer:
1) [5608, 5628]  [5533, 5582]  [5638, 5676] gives 0.70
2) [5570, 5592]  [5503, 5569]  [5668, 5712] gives 3.85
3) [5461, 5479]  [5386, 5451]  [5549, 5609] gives 0.73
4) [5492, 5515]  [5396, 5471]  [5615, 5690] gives 1.26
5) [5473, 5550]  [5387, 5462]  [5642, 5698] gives 1.90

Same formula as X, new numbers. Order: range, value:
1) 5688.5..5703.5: 8.26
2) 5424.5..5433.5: 6.11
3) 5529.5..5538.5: 6.97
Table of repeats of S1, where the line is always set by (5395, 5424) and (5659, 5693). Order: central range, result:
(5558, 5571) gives 0.07 mag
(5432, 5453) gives 0.03 mag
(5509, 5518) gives 0.13 mag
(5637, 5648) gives 0.05 mag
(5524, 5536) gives 0.04 mag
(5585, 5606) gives 0.13 mag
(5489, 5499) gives 0.06 mag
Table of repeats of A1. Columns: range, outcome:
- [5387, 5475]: 6.21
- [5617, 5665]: 6.86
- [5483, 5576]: 6.49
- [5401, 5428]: 6.5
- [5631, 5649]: 6.87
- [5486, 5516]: 6.24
